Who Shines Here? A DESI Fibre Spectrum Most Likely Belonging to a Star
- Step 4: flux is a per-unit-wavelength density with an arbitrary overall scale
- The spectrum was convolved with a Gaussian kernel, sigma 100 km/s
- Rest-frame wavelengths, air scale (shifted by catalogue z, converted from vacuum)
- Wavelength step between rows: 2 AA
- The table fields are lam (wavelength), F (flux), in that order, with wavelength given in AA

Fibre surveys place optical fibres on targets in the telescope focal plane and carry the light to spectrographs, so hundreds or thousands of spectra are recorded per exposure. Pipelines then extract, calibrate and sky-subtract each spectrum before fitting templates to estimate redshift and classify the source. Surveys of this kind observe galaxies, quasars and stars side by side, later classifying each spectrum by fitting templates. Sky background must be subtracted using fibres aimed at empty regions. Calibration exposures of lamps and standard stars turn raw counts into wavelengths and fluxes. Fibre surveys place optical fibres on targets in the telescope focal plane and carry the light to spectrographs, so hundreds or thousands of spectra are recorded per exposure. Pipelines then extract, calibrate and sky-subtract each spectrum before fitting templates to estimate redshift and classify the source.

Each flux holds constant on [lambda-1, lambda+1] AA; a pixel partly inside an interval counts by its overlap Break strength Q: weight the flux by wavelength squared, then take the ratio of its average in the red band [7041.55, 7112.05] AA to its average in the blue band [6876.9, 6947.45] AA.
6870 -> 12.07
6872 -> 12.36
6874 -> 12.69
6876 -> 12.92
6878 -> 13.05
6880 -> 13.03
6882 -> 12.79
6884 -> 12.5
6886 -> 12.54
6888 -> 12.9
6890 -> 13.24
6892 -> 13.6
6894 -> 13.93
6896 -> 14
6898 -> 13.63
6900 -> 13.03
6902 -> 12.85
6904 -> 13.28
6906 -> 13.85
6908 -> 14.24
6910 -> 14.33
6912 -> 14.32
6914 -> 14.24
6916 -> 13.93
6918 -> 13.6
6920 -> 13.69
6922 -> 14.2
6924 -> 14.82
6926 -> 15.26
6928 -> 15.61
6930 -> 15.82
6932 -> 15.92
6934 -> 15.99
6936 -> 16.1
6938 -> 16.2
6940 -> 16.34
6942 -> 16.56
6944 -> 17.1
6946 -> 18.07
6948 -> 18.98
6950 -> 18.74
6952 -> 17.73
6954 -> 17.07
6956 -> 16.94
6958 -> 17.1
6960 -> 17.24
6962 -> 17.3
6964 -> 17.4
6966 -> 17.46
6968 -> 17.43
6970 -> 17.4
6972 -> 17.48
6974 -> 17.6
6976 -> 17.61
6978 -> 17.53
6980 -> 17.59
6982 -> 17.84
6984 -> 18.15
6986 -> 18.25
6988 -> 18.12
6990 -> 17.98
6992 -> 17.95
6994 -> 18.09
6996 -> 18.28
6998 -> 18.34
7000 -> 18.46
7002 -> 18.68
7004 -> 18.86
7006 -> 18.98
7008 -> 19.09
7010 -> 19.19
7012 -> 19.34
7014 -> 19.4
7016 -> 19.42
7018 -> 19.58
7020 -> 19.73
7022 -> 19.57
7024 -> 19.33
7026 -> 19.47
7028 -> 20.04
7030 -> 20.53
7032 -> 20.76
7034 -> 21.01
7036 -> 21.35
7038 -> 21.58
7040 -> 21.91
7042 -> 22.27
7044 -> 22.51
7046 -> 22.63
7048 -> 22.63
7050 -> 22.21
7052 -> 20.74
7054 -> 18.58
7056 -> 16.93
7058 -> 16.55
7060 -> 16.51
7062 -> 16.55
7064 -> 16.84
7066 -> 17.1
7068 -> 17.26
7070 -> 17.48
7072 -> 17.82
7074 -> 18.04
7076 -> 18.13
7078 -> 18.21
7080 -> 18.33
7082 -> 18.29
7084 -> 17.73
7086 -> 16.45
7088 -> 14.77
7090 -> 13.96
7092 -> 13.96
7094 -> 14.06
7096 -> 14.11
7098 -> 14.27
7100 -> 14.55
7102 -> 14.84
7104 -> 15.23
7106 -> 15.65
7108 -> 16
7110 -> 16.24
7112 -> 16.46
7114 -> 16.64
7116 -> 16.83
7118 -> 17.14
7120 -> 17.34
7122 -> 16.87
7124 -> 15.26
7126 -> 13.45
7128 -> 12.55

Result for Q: 1.3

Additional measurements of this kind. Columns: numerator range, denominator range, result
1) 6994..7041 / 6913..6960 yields 1.25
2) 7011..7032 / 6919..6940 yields 1.31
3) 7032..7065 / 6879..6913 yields 1.56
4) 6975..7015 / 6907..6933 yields 1.29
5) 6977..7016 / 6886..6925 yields 1.38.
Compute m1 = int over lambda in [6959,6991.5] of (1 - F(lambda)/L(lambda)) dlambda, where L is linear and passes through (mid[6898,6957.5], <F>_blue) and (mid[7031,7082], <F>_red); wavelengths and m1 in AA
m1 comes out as -1.5 AA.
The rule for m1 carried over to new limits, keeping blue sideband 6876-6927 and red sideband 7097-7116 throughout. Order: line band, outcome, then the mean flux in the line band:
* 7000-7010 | -2.91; 18.9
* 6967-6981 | -3.12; 17.5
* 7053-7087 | -4.91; 17.5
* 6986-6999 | -3.26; 18.1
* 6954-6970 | -3.44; 17.3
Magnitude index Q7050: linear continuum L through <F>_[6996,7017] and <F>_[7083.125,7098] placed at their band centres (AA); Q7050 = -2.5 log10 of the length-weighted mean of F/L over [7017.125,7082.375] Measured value -0.15 mag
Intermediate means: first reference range 18.9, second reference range 14.9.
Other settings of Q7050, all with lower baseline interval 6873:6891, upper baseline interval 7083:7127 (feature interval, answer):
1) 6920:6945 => -0.170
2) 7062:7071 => -0.137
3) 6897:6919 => -0.048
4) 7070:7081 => -0.188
